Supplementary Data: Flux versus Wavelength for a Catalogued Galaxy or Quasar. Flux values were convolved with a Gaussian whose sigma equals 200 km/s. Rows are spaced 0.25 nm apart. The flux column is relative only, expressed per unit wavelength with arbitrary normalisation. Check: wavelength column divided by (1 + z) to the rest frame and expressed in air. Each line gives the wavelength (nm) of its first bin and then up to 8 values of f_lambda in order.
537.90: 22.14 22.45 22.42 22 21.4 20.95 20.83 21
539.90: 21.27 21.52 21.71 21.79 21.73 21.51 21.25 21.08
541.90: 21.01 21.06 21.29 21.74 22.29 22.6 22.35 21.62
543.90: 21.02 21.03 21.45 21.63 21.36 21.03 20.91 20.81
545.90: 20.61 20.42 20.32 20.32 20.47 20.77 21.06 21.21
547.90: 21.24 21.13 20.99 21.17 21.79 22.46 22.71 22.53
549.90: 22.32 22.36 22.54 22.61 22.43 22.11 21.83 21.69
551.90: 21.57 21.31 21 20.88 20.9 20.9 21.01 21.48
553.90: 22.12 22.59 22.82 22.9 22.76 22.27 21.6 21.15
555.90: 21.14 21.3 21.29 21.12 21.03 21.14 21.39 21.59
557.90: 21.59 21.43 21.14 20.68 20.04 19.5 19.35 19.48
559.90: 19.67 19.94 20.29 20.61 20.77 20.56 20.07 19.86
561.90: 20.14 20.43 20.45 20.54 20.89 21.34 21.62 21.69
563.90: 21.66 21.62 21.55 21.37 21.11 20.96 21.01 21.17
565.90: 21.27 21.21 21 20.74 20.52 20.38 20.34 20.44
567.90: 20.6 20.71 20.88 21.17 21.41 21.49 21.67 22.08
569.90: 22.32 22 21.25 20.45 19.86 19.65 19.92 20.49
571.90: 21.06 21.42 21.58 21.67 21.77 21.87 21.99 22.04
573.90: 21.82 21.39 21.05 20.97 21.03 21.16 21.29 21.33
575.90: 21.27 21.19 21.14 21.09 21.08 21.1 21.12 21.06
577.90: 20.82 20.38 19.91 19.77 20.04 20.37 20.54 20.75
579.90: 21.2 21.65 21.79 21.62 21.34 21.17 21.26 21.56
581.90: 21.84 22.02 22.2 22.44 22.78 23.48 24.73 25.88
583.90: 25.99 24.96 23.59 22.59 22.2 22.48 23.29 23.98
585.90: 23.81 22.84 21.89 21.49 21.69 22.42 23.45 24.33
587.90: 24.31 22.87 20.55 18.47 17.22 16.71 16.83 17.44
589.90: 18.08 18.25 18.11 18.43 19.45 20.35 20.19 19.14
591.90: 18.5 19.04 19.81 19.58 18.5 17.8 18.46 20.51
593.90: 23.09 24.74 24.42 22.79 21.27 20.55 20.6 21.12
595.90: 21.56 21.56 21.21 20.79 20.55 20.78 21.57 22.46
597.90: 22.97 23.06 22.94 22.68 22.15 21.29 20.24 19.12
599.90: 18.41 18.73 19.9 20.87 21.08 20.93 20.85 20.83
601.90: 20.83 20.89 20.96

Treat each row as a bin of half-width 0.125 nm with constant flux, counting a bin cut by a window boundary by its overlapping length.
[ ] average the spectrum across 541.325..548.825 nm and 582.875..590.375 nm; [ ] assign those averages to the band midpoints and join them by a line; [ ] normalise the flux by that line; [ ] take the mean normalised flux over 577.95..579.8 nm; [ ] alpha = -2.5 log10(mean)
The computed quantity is 0.076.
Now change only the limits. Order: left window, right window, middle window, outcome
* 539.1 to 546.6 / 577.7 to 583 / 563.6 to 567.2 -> 0.00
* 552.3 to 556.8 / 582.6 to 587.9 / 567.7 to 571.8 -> 0.08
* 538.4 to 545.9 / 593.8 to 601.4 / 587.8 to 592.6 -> 0.12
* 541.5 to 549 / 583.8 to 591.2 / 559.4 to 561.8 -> 0.06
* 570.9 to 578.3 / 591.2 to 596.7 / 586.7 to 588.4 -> -0.10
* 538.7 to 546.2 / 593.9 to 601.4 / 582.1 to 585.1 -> -0.11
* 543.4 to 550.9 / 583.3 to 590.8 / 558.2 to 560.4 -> 0.07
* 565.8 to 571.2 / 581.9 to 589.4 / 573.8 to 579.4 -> 0.04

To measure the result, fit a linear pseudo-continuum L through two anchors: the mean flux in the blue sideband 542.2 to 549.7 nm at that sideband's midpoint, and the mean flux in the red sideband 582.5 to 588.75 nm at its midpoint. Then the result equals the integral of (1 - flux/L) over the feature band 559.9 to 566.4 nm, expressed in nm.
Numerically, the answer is 0.36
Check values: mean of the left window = 21.3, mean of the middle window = 20.9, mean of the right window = 23.1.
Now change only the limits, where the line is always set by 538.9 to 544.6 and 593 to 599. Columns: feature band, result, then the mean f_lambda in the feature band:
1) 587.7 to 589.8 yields 0.21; 19.5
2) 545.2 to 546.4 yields 0.04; 20.7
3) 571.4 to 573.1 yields 0.02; 21.3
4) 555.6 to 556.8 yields 0.02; 21.2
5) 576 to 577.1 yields 0.02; 21.1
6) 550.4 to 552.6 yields -0.03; 21.8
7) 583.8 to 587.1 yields -0.23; 23.1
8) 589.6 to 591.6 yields 0.26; 18.9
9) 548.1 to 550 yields -0.04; 21.9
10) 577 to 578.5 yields 0.06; 20.8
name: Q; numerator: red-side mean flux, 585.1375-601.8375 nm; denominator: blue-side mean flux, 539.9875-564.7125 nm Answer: 0.98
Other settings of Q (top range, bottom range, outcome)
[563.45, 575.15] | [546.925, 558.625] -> 0.98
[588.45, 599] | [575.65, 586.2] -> 0.92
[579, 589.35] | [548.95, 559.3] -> 1.02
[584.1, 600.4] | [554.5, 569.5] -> 1.00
